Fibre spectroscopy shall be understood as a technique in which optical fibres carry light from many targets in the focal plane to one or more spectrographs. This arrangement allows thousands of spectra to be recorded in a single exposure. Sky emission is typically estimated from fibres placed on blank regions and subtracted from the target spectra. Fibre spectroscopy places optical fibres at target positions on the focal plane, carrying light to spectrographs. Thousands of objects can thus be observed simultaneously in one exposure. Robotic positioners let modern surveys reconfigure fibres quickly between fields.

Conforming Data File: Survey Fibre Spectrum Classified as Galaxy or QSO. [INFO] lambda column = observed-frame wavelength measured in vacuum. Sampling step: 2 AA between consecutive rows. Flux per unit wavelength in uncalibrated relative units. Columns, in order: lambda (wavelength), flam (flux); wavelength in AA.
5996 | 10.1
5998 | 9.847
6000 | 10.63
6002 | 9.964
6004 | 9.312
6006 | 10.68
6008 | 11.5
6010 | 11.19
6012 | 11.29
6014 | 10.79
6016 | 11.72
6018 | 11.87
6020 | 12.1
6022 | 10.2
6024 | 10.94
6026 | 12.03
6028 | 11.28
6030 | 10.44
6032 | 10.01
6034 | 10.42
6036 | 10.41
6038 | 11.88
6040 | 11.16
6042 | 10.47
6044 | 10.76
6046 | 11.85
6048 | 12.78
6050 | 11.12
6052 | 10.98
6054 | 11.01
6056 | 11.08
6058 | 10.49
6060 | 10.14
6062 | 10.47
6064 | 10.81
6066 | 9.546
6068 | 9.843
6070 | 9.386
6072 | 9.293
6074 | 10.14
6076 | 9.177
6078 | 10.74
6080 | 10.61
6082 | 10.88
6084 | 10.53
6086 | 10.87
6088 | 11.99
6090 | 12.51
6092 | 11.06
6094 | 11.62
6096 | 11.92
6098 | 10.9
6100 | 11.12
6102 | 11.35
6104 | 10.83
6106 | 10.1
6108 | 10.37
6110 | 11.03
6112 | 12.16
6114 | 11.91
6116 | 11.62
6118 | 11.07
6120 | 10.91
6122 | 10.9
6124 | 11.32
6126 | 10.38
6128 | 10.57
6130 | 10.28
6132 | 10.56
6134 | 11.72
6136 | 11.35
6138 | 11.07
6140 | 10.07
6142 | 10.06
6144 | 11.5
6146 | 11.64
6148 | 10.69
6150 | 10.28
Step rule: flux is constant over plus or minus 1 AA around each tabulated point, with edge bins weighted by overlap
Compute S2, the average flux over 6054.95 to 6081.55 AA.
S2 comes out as 10.1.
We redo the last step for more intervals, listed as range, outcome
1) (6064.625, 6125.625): 10.9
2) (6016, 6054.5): 11.2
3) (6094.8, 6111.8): 11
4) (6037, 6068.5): 10.9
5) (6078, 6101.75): 11.3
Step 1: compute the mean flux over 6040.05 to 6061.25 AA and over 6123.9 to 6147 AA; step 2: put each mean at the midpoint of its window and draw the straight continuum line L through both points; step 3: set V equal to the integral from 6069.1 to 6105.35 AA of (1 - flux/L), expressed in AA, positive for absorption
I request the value 0.5 AA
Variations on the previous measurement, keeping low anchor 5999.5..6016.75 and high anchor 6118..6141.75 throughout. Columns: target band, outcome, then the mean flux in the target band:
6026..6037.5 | 0.1 AA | 10.7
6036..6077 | 0.7 AA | 10.6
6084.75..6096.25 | -0.9 AA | 11.6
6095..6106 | -0.3 AA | 11.1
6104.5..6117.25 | -0.4 AA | 11.2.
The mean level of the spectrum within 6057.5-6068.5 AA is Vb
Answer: 10.2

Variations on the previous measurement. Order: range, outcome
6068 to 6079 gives 9.76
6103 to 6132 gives 10.9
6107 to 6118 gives 11.4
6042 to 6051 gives 11.5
